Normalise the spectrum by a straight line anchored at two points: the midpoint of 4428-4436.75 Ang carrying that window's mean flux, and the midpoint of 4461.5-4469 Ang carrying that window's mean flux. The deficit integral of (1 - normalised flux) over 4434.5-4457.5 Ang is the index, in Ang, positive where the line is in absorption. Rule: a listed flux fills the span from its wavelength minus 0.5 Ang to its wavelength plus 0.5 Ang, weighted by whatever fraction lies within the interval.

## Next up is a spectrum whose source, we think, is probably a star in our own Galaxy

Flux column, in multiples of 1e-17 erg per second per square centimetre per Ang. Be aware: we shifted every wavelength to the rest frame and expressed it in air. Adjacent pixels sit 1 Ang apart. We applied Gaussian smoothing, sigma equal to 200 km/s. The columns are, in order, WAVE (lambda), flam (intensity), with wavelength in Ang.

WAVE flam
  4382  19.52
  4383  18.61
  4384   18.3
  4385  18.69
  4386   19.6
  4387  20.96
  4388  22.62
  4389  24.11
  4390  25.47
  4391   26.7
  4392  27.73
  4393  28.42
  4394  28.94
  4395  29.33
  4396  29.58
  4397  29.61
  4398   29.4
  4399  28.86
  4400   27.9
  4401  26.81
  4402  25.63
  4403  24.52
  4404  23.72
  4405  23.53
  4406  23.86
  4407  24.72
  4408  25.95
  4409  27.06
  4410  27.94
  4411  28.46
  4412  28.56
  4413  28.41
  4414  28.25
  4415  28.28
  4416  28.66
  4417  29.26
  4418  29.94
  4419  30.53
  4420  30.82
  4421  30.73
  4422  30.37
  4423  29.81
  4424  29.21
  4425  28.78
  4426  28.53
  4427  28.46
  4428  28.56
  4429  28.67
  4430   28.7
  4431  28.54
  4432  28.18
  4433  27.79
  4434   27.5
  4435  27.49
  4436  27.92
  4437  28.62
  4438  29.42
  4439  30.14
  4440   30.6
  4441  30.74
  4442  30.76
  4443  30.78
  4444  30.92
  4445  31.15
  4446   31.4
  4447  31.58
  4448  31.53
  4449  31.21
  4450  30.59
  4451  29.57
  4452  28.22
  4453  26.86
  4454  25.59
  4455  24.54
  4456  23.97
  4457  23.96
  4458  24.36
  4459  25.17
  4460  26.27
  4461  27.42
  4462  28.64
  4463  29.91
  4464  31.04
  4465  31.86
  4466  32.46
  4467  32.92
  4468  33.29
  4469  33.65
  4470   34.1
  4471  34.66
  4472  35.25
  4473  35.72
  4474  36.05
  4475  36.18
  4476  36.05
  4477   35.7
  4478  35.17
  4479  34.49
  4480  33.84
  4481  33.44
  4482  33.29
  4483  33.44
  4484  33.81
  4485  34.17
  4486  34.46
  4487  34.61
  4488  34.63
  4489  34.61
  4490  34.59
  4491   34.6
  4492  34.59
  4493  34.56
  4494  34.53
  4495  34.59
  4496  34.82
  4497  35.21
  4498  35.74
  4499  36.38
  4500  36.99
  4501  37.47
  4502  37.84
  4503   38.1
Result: 0.39 Ang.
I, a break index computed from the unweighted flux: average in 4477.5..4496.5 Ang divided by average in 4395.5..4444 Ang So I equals 1.21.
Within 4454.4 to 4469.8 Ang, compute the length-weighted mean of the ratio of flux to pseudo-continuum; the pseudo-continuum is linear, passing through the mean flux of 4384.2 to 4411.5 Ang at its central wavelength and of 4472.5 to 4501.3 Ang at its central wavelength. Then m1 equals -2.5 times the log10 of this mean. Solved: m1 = 0.13 mag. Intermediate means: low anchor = 25.8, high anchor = 34.9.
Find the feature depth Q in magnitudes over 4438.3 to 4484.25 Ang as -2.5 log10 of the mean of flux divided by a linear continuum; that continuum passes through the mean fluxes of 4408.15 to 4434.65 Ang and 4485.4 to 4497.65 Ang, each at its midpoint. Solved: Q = 0.036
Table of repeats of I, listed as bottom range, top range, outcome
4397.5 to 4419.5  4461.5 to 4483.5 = 1.23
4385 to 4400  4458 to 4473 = 1.18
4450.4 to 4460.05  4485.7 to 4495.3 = 1.34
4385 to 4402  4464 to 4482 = 1.30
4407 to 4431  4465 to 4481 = 1.20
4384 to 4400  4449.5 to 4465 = 1.05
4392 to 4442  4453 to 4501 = 1.15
